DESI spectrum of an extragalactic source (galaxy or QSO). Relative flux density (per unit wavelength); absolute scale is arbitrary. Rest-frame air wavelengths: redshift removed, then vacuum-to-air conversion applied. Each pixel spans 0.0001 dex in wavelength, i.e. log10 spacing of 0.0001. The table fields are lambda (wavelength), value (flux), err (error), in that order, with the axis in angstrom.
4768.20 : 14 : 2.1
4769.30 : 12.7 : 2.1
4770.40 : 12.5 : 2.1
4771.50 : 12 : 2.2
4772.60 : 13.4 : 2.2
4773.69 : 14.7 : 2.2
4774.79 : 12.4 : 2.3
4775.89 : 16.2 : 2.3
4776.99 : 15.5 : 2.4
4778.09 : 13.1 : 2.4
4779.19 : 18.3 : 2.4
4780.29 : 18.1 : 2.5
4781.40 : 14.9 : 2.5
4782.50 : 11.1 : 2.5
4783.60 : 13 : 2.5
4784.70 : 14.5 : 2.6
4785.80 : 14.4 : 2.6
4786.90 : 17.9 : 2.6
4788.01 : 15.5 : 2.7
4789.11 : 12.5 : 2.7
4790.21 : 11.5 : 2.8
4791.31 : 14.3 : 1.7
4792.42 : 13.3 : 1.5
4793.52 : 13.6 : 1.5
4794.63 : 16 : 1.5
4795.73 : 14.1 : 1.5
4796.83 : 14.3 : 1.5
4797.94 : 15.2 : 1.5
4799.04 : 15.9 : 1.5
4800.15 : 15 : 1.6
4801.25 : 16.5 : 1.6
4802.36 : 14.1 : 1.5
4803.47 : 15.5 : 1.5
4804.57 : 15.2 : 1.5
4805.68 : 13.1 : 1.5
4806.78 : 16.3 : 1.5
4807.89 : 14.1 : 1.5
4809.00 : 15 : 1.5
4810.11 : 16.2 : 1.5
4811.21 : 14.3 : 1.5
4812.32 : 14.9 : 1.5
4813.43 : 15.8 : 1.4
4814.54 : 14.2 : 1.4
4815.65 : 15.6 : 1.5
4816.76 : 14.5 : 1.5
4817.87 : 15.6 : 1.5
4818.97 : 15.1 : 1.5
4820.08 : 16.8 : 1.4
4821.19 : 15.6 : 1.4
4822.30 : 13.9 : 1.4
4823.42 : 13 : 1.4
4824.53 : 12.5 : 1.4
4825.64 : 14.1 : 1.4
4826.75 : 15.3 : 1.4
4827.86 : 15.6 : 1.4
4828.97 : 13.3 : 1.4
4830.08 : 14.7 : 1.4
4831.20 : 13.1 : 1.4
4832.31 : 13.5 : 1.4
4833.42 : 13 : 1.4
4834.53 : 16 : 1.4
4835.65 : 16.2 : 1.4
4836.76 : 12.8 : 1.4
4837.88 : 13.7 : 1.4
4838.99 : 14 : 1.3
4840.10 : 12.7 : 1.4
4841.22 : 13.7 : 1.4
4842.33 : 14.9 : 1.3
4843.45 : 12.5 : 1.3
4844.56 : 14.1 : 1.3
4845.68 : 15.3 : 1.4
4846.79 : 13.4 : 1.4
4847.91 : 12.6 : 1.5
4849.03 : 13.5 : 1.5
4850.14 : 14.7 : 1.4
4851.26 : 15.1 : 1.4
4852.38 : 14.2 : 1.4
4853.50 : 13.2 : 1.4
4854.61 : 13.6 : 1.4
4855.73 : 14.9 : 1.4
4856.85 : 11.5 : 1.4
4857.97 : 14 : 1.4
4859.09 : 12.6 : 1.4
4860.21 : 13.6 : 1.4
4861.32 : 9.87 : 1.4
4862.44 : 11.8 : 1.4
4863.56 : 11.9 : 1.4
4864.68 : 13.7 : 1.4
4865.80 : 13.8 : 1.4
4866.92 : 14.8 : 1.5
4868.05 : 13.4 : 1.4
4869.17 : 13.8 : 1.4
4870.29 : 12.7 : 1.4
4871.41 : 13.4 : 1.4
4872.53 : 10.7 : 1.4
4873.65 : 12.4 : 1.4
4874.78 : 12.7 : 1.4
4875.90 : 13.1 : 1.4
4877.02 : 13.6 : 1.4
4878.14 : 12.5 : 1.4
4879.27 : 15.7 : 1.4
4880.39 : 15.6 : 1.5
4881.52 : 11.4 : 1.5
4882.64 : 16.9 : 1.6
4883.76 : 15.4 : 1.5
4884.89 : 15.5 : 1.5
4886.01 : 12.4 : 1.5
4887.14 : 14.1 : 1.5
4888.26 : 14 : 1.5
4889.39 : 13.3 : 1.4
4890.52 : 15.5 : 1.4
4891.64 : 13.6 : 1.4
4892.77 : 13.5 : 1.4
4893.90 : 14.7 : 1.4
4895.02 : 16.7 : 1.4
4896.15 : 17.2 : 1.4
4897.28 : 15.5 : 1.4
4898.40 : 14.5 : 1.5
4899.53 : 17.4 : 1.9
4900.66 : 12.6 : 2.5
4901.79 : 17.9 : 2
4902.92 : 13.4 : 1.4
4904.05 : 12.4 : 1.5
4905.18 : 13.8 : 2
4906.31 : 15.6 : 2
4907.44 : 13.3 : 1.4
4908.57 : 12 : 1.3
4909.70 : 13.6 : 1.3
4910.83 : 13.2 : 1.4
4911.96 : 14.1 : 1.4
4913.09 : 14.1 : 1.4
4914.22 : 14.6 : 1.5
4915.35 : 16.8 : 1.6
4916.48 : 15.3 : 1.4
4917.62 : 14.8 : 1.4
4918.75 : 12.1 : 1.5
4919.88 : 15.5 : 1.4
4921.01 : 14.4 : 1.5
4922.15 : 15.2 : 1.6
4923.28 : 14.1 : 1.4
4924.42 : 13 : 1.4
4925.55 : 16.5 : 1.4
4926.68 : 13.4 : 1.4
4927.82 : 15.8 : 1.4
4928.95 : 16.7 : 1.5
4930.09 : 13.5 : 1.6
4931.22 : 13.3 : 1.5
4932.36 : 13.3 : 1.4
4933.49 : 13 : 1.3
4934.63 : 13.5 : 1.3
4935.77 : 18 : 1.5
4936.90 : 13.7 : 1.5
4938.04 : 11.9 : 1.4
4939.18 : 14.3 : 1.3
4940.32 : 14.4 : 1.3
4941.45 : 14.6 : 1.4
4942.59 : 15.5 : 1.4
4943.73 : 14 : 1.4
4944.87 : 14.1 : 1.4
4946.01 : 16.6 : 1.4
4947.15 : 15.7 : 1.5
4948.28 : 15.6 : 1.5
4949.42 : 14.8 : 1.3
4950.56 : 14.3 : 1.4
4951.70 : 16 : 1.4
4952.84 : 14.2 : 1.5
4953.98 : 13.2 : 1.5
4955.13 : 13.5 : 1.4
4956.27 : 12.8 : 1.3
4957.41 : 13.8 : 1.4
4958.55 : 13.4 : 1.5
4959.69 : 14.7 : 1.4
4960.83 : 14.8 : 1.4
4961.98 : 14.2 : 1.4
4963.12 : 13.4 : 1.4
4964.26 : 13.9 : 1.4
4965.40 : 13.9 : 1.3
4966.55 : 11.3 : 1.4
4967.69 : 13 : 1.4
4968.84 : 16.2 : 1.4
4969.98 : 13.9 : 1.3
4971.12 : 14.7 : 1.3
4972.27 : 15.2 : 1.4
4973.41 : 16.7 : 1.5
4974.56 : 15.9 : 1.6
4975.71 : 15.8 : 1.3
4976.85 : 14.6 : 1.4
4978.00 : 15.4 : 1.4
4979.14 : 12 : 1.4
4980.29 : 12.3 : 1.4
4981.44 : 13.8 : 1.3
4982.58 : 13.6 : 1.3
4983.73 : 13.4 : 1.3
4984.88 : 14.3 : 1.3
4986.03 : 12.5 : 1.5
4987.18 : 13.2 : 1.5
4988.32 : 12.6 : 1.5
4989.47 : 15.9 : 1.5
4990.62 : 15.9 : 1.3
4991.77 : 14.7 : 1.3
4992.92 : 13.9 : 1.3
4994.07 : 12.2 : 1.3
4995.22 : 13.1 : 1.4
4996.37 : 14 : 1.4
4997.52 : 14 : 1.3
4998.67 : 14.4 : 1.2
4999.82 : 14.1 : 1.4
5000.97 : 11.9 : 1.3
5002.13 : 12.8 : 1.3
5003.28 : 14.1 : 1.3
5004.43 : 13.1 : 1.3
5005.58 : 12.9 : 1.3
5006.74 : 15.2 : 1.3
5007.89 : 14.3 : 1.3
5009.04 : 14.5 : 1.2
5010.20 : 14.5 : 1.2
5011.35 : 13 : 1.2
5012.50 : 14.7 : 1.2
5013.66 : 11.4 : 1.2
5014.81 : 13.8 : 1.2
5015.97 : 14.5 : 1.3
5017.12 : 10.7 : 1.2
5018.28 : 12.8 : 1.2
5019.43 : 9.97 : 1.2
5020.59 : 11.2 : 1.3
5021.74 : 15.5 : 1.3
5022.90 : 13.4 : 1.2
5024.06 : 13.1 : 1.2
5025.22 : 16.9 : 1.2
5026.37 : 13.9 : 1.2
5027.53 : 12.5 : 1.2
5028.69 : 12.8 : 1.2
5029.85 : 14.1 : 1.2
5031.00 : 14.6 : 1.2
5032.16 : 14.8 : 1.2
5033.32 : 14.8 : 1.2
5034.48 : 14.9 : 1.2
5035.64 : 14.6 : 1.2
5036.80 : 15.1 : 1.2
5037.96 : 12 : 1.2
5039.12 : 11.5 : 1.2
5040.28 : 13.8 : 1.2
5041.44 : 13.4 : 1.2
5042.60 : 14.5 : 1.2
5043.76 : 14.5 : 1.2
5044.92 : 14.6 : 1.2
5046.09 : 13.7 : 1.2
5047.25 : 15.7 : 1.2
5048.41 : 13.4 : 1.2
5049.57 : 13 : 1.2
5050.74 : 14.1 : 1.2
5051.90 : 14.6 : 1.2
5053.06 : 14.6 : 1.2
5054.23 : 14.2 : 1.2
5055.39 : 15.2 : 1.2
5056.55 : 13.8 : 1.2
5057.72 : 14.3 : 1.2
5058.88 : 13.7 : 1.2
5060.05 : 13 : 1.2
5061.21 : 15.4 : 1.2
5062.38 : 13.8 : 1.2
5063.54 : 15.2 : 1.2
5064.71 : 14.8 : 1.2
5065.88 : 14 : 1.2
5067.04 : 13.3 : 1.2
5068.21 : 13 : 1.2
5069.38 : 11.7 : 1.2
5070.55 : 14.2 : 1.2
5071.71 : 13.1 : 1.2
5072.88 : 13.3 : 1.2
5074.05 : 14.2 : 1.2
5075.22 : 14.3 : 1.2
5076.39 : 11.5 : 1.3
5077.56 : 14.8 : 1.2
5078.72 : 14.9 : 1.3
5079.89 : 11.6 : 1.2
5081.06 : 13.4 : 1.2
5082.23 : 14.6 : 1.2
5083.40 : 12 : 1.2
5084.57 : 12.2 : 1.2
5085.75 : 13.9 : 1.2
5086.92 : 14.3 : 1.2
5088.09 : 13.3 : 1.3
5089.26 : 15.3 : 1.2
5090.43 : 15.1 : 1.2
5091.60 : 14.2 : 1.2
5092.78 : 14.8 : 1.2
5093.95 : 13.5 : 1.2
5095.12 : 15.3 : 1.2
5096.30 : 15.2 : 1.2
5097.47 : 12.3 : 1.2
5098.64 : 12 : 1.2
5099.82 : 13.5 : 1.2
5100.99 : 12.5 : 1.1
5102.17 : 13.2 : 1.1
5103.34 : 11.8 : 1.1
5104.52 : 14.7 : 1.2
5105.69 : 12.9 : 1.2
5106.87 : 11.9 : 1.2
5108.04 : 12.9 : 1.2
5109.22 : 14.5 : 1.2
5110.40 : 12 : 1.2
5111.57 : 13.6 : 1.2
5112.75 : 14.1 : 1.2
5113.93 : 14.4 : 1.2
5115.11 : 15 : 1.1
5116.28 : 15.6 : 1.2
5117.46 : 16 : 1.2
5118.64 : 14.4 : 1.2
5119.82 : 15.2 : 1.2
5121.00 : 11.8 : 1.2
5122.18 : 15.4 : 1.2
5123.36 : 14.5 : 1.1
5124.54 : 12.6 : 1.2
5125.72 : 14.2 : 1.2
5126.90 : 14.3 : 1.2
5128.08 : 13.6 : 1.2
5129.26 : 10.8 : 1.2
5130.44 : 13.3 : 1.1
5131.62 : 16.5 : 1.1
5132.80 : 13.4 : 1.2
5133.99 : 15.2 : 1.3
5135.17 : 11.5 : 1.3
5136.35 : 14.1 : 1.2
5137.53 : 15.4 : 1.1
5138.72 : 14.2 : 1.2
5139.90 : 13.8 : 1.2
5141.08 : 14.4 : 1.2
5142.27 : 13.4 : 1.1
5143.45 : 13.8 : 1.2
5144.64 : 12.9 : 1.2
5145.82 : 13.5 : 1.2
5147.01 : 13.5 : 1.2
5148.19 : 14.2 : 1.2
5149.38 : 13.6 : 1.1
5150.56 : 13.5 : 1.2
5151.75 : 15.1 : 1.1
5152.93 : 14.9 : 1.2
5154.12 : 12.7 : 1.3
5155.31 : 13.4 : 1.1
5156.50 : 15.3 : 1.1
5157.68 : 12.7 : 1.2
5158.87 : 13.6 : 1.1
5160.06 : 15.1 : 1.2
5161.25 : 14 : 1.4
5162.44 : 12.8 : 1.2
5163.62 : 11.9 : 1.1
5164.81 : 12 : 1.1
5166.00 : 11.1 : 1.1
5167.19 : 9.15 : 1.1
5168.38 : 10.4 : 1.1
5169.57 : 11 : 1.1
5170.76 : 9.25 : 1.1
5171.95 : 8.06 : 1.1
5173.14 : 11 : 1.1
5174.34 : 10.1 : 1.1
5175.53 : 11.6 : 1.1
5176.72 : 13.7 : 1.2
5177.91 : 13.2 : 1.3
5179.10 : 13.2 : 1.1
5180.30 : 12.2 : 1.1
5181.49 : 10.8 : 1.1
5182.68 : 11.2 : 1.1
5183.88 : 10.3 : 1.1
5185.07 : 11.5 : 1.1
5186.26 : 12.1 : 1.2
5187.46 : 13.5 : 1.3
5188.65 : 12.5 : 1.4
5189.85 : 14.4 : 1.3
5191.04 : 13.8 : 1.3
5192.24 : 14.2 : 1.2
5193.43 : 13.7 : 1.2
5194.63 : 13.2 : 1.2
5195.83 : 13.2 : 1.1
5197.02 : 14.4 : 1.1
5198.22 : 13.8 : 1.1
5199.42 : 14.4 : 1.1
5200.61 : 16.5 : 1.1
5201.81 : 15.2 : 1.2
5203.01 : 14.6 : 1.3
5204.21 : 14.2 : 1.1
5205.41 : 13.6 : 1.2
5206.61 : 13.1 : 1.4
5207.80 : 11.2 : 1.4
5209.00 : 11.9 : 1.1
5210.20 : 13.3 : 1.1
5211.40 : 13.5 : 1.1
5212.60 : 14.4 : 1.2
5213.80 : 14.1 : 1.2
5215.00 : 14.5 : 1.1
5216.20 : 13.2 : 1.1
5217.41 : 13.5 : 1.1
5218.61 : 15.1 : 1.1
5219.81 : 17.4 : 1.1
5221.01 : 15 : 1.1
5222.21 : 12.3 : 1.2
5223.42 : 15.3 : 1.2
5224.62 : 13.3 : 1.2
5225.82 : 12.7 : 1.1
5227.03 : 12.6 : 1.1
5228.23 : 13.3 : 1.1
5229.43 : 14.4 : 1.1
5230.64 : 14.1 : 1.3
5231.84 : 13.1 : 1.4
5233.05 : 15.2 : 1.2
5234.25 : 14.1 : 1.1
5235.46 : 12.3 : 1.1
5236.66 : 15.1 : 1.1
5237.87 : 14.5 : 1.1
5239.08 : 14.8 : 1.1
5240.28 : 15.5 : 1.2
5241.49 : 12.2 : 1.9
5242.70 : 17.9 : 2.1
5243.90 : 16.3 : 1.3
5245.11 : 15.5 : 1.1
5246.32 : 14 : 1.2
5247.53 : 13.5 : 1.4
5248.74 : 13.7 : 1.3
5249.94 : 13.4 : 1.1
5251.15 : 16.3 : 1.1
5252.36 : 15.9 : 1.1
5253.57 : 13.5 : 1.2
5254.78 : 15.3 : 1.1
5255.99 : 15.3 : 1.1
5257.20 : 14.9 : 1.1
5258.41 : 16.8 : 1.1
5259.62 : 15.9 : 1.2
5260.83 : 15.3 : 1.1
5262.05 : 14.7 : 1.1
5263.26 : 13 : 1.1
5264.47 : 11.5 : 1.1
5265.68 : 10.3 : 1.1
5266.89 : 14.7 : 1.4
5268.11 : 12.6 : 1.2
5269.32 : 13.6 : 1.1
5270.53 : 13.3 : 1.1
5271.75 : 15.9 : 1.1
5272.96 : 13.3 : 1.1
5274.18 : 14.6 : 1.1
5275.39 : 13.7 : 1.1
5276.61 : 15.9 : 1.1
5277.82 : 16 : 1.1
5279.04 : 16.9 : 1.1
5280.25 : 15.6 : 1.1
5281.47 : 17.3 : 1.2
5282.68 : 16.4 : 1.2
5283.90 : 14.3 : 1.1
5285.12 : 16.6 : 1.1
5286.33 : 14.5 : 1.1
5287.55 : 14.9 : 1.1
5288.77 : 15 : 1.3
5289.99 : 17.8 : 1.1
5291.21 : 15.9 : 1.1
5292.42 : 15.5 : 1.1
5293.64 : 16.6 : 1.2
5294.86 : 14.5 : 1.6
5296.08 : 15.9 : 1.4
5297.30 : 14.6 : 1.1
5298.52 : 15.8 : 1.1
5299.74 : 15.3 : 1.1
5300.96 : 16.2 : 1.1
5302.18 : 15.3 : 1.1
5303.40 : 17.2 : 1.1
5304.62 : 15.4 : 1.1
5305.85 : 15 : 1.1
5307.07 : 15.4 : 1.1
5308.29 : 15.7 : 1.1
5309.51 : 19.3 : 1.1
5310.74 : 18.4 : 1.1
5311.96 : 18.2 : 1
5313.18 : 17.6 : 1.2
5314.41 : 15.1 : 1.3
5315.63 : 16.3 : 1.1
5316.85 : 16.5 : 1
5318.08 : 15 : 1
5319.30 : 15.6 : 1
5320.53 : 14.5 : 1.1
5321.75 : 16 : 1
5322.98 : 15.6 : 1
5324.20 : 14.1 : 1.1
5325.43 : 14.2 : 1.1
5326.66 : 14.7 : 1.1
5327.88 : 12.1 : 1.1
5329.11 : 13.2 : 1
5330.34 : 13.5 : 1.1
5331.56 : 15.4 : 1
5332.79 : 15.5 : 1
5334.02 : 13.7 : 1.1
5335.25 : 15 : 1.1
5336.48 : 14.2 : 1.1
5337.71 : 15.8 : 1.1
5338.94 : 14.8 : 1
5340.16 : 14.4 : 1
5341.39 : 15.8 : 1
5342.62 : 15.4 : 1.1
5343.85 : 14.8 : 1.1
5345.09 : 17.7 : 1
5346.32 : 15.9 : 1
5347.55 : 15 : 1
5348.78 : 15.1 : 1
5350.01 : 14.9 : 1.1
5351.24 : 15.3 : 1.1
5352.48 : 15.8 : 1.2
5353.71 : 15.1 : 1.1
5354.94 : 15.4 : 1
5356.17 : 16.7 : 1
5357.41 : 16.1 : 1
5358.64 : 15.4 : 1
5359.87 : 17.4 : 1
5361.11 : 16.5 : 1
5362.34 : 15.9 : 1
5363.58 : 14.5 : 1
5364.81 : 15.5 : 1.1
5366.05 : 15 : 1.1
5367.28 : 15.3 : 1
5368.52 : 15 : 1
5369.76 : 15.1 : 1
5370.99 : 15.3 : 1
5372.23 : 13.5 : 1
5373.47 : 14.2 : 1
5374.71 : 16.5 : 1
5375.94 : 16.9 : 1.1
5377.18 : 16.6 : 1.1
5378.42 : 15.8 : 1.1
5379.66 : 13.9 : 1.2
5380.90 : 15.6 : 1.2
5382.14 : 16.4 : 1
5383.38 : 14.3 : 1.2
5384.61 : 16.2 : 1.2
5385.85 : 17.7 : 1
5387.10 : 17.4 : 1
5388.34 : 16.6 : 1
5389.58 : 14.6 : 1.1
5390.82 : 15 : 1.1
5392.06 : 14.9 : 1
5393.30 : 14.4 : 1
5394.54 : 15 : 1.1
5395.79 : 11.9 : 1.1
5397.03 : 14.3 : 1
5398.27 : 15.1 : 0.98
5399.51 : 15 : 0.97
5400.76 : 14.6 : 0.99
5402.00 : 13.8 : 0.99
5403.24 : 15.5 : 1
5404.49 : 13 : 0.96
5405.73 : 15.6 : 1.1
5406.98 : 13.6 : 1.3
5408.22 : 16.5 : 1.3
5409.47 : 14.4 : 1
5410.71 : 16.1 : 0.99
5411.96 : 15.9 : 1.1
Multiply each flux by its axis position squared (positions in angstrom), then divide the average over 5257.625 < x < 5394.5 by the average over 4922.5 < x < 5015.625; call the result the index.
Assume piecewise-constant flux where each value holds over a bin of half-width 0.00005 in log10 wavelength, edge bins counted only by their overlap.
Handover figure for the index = 1.25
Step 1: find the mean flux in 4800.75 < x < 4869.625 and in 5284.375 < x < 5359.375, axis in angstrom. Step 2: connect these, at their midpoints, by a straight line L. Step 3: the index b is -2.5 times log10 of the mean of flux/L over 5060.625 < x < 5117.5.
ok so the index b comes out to 0.09 mag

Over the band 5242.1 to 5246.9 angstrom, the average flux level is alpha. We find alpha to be 15.9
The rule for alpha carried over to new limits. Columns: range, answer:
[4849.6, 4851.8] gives 14.9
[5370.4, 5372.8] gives 14.4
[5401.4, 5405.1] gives 14.1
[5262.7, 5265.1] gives 12.2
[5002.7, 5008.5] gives 13.9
